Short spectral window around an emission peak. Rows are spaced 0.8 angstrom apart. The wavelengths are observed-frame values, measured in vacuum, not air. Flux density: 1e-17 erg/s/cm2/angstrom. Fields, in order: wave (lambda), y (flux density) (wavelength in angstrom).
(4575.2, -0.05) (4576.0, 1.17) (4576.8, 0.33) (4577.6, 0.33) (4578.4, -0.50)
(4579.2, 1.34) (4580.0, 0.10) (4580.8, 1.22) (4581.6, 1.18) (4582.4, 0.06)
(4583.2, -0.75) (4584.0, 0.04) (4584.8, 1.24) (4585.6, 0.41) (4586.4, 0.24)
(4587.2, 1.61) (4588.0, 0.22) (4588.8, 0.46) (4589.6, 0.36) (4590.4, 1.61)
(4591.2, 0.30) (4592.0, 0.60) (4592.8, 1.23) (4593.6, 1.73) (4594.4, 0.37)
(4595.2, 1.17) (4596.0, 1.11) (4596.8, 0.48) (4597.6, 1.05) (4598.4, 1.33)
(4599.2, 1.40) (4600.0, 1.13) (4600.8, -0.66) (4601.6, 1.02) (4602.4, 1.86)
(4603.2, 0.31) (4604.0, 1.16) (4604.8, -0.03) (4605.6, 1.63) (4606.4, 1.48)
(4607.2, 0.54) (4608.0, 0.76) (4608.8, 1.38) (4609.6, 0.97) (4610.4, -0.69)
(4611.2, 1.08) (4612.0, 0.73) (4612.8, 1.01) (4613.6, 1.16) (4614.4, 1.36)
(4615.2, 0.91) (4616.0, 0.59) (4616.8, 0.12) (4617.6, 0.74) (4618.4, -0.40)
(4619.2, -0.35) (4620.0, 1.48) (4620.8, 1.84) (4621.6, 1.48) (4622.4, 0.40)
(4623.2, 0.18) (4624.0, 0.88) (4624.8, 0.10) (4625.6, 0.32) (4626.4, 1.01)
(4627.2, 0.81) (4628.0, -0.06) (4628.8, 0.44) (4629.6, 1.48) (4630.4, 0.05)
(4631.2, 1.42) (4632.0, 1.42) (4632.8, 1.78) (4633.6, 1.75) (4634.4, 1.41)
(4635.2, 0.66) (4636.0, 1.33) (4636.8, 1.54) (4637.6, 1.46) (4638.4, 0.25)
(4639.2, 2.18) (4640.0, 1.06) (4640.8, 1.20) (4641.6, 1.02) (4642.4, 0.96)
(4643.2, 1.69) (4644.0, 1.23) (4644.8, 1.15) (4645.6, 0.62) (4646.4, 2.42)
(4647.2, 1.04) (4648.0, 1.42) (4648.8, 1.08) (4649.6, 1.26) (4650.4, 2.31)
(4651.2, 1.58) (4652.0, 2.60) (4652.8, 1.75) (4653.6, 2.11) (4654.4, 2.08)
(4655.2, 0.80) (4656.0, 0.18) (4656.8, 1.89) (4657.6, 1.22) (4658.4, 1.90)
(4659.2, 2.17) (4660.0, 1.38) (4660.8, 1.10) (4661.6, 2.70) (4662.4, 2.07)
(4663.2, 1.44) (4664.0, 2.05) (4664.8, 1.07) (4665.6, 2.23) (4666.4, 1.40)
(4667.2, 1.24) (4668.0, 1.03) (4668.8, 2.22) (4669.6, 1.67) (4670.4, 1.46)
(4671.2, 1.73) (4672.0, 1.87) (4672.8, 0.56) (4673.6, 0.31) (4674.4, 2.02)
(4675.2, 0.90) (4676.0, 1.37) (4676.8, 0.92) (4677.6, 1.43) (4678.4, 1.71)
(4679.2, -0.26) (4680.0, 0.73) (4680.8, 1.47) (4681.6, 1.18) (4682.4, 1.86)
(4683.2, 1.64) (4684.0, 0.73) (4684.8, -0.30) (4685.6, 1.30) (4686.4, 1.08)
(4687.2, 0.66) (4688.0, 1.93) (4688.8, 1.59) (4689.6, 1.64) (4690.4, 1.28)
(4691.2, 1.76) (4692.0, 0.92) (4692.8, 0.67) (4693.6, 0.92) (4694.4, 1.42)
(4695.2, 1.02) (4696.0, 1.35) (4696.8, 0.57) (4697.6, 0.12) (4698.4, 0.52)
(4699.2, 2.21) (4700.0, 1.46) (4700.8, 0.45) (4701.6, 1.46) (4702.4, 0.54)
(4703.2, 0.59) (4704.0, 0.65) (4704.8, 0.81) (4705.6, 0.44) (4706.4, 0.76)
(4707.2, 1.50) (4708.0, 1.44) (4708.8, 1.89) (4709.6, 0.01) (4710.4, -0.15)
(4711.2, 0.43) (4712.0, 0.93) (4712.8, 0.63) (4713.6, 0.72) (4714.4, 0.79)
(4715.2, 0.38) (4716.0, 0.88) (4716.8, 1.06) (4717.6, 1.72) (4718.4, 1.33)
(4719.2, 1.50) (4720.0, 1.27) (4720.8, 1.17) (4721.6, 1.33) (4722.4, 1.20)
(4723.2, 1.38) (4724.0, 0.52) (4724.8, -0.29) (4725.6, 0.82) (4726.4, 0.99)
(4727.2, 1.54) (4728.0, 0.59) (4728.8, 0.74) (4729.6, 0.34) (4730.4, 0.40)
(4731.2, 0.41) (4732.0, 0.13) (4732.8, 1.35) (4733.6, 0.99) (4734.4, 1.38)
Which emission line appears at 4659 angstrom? Mg II 2798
